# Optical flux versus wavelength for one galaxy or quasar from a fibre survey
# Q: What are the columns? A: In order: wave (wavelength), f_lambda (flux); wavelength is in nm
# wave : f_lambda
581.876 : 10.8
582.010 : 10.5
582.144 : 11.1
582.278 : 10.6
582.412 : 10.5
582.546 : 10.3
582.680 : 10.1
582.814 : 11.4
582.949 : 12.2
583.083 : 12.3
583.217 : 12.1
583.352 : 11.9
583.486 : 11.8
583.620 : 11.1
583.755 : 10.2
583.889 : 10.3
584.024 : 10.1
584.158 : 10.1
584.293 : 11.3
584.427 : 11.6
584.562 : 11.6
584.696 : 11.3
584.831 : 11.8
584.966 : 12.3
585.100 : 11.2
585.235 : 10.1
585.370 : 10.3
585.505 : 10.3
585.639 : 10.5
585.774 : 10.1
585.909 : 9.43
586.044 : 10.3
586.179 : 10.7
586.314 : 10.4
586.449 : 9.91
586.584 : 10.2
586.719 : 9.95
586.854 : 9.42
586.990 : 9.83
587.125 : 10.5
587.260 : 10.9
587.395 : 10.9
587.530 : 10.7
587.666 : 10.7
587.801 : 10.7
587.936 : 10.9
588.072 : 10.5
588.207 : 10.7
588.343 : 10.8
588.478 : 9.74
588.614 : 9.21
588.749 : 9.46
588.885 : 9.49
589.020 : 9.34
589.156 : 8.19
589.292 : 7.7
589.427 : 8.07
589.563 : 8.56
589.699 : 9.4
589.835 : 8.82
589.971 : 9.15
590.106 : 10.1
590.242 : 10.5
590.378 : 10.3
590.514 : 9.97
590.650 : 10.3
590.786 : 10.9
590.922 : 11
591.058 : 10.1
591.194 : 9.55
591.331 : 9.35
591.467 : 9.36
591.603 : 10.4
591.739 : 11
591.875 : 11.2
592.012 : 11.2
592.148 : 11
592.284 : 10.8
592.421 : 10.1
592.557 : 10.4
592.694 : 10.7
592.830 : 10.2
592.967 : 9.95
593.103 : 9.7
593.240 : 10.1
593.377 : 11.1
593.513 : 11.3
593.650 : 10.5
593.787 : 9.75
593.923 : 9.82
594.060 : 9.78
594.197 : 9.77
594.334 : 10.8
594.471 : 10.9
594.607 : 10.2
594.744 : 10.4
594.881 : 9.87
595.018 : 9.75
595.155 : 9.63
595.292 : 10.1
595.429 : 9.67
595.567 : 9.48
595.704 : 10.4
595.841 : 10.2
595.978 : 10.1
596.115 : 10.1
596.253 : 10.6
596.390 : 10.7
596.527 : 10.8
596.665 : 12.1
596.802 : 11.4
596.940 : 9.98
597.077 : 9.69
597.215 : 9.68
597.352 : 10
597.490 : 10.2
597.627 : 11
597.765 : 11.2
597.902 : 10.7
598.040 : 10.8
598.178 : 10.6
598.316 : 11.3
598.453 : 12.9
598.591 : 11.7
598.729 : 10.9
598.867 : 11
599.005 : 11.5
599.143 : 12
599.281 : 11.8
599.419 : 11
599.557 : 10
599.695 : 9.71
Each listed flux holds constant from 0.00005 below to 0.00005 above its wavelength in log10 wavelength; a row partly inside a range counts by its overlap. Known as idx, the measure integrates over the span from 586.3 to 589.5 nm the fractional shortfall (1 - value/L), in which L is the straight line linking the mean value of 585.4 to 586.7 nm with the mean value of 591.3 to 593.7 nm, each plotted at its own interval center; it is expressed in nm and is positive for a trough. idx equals 0.11 nm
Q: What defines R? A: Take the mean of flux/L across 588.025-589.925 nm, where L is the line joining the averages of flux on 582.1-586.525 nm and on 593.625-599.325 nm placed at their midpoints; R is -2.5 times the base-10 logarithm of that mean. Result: 0.16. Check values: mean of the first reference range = 10.9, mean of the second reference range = 10.6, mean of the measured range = 9.27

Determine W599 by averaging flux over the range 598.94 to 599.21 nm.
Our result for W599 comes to 11.7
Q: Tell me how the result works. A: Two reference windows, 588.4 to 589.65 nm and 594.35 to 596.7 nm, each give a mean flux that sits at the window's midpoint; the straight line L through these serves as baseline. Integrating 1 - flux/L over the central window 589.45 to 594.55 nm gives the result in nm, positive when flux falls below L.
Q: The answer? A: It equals -0.36 nm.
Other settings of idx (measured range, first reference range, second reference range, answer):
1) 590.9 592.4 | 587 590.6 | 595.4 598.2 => -0.06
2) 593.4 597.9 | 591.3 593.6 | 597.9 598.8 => 0.25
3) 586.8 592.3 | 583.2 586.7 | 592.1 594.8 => 0.28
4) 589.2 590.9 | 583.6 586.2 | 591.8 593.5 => 0.18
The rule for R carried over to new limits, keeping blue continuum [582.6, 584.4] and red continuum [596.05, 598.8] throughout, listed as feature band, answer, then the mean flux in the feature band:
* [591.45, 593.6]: 0.038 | 10.6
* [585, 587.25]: 0.086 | 10.2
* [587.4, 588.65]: 0.056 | 10.5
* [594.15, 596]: 0.081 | 10.1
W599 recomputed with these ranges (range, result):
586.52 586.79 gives 10.1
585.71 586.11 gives 9.94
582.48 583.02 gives 11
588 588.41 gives 10.6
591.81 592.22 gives 11.1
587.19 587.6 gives 10.8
